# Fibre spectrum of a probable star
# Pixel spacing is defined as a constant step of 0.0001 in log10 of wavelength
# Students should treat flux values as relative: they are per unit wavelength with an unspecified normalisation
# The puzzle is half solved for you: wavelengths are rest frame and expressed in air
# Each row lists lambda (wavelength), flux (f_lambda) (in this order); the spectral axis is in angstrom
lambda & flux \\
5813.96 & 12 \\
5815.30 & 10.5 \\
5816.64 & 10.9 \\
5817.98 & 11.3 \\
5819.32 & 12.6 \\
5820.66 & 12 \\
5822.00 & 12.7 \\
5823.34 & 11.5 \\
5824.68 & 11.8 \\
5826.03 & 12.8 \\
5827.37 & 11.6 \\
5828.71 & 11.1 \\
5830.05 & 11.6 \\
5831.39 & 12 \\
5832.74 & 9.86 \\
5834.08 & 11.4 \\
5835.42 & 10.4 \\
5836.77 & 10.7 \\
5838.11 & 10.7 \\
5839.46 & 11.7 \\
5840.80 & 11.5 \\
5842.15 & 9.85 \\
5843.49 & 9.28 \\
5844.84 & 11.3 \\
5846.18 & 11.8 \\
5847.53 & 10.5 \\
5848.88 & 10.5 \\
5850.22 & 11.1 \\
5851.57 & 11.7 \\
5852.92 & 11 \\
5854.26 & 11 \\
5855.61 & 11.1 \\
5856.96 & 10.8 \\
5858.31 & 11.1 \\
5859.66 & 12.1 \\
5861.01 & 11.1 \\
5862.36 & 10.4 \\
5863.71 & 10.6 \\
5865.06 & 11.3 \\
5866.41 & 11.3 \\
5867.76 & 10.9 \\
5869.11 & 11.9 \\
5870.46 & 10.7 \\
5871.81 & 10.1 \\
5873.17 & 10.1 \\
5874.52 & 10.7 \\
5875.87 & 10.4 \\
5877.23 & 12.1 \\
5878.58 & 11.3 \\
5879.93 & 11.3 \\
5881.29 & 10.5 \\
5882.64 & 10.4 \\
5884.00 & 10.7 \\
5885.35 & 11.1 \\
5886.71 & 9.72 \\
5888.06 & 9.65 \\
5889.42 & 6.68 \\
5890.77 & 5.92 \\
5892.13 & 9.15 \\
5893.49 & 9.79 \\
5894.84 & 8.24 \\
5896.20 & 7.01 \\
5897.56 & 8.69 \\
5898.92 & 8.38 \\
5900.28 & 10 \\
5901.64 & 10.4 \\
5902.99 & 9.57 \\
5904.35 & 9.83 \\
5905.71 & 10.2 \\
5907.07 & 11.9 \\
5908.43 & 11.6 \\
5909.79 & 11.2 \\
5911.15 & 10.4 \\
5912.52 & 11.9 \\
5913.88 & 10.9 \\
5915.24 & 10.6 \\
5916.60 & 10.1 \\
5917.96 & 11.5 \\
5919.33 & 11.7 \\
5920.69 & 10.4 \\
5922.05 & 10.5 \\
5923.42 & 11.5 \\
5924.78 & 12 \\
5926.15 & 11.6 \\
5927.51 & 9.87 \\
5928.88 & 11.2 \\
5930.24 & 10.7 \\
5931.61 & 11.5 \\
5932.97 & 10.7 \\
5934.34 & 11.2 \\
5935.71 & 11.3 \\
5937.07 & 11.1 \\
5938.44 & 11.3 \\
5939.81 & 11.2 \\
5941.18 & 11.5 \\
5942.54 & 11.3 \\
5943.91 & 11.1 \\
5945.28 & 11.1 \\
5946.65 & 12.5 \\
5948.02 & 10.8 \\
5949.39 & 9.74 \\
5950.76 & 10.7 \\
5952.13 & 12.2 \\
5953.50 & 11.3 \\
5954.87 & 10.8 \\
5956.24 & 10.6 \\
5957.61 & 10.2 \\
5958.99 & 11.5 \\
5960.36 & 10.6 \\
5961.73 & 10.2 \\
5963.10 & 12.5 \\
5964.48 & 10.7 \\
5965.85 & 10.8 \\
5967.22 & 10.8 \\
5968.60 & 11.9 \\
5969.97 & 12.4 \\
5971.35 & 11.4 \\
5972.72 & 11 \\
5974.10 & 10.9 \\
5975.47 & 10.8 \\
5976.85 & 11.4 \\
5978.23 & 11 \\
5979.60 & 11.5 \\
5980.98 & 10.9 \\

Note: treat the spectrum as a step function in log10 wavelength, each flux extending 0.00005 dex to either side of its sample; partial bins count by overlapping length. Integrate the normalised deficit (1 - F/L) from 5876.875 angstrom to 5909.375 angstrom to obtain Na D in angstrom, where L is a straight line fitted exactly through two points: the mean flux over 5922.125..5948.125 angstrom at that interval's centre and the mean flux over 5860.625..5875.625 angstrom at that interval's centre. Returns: 3.6 angstrom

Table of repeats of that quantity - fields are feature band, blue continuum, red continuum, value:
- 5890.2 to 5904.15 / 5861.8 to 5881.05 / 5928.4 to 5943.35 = 2.9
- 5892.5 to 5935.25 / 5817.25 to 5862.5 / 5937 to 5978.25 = 2.7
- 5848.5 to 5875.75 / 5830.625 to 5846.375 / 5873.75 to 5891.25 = -1.4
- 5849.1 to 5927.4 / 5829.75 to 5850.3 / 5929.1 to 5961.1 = 3.5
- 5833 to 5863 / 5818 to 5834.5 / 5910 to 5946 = 1.7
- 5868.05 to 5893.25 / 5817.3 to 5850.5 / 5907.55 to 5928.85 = 2.3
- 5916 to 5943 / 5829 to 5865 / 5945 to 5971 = -0.1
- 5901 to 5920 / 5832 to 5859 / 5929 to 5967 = 0.3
